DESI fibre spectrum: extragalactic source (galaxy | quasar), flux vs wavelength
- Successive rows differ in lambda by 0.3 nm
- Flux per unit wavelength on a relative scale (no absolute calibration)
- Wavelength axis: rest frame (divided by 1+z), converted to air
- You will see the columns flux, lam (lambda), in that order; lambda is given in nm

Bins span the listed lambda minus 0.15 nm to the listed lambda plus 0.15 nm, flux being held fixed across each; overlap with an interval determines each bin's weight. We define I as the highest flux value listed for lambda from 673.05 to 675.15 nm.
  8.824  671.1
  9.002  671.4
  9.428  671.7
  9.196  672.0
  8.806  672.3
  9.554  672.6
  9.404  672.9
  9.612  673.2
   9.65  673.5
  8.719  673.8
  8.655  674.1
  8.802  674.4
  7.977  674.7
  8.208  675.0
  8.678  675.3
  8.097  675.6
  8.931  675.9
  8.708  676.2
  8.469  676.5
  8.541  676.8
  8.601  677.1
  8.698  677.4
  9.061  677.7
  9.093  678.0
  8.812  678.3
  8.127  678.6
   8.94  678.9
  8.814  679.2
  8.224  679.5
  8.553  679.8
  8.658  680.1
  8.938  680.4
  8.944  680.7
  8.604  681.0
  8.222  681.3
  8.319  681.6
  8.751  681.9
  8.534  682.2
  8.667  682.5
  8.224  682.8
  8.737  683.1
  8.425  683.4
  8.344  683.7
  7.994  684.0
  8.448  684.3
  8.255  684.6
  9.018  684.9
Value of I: 9.65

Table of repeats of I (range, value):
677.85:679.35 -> 9.093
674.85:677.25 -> 8.931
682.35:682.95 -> 8.667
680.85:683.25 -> 8.751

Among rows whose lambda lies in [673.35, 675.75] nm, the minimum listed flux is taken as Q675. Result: 7.977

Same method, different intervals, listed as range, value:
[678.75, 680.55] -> 8.224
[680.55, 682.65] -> 8.222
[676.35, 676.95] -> 8.469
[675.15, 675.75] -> 8.097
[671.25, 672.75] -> 8.806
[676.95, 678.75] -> 8.127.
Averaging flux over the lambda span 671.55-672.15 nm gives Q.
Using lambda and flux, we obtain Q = 9.31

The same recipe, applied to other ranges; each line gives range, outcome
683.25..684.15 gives 8.25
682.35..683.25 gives 8.54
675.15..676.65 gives 8.58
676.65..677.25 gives 8.57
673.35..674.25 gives 9.01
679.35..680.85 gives 8.66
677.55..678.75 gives 8.77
